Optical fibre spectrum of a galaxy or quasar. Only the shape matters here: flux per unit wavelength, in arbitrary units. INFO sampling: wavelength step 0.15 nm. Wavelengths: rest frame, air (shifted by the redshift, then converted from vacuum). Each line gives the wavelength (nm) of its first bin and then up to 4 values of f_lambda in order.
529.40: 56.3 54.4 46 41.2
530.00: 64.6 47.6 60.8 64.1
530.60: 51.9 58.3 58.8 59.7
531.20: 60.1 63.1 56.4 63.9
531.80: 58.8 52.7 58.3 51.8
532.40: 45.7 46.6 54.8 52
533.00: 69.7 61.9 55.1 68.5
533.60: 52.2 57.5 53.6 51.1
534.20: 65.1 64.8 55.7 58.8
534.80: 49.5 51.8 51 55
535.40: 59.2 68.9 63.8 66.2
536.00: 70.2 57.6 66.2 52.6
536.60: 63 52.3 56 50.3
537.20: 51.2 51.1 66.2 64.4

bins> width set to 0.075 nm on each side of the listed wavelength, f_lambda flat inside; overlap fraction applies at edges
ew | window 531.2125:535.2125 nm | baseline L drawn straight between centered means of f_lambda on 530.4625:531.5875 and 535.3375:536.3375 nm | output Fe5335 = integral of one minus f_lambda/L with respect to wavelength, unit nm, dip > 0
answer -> 0.31 nm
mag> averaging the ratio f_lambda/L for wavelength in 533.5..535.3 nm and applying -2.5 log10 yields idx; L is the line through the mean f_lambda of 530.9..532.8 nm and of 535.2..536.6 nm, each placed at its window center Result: 0.081 mag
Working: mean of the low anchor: 56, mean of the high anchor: 62.4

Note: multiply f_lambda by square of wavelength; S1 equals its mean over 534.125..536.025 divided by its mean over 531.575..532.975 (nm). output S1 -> 1.11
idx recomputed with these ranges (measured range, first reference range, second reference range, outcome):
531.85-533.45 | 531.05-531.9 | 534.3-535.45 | 0.06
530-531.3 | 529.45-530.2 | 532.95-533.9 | -0.10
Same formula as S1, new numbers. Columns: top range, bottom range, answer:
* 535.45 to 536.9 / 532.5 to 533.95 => 1.09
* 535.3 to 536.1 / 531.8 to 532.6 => 1.27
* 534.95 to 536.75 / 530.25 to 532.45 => 1.07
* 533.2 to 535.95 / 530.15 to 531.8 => 1.00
